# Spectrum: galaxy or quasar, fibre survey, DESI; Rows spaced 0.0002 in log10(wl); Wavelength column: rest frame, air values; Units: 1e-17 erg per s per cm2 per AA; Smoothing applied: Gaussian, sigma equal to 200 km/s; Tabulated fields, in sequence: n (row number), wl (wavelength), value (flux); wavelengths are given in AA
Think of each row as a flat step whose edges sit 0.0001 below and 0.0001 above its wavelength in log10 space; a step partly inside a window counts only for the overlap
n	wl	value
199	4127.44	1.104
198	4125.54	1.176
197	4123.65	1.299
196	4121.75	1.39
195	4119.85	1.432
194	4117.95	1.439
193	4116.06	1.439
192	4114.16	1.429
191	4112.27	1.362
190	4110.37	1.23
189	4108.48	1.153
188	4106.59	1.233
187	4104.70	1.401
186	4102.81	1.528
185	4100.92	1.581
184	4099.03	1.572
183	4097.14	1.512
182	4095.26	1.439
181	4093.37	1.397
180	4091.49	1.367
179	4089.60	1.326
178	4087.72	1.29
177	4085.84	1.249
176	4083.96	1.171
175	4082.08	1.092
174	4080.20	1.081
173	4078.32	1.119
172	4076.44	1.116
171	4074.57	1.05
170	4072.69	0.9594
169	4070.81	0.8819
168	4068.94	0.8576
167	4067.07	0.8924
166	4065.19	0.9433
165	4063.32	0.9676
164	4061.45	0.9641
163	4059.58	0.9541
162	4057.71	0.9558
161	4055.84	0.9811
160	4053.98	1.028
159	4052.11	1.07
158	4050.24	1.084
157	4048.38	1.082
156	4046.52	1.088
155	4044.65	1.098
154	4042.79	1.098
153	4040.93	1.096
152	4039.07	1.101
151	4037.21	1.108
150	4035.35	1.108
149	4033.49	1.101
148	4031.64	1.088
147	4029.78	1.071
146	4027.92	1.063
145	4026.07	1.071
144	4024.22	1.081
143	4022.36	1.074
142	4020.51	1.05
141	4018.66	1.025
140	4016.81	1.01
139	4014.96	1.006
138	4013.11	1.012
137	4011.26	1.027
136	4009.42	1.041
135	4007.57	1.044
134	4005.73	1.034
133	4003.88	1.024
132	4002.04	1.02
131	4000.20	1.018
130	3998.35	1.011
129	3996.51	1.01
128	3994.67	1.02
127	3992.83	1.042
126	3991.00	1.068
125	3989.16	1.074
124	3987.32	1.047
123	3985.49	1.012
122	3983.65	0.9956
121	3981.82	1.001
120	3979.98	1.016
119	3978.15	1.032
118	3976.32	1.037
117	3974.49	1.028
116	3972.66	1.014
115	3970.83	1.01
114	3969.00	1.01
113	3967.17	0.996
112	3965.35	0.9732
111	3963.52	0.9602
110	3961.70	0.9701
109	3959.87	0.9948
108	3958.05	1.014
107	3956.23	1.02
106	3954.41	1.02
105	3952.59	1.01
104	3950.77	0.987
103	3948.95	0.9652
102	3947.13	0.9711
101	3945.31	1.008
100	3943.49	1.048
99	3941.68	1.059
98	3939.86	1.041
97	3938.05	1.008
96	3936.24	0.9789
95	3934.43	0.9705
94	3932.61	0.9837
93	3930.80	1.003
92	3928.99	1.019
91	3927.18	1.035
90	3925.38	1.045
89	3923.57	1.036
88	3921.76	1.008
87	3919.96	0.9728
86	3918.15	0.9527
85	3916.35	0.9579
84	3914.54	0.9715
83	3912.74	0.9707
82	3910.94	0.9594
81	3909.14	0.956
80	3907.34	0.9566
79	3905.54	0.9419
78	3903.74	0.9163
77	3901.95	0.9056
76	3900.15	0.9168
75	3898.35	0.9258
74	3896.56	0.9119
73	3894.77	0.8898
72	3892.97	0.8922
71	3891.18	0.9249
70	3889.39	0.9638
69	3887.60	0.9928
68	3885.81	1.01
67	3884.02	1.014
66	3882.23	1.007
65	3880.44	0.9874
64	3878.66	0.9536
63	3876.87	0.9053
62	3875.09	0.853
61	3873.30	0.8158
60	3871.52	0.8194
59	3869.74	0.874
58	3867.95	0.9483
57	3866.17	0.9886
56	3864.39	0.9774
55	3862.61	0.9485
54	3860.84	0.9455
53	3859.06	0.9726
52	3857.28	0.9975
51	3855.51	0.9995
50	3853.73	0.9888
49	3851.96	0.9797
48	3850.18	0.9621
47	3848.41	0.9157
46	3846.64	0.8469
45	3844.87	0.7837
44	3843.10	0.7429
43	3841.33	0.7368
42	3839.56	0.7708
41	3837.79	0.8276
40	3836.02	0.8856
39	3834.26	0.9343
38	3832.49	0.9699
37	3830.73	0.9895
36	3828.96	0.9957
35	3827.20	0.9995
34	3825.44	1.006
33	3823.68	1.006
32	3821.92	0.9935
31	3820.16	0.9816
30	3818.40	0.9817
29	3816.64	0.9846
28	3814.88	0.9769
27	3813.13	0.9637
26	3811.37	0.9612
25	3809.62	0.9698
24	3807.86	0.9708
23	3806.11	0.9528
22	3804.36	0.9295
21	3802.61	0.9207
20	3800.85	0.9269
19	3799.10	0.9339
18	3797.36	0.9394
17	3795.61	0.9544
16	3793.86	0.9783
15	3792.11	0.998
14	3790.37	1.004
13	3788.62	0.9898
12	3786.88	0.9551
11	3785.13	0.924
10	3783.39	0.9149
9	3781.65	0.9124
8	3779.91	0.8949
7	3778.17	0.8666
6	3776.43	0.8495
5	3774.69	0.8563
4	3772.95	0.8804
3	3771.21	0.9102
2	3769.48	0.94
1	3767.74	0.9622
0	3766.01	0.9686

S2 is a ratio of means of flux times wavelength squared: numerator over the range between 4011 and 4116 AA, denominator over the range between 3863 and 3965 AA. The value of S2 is 1.3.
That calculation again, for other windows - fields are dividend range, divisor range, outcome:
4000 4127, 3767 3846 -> 1.41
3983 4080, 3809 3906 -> 1.21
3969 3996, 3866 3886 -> 1.17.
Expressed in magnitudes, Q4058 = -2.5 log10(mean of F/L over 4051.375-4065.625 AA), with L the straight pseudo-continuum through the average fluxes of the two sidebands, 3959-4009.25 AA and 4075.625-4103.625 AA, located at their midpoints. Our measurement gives 0.24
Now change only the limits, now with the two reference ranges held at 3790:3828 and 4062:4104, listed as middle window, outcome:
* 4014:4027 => 0.10 mag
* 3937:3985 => 0.09 mag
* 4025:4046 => 0.07 mag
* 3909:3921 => 0.10 mag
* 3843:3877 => 0.11 mag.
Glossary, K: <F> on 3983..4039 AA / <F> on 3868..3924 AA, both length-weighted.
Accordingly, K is 1.11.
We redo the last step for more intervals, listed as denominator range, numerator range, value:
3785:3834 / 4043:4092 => 1.09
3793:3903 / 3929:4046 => 1.10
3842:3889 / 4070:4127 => 1.39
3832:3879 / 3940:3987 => 1.12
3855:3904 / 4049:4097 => 1.17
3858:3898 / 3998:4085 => 1.11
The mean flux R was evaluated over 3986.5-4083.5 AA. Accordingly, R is 1.04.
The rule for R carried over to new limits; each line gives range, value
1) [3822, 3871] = 0.926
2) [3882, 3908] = 0.943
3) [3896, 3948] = 0.981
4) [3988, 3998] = 1.04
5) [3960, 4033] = 1.03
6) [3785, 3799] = 0.968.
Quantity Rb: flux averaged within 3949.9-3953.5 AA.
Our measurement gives 0.999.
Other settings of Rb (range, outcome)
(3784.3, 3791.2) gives 0.967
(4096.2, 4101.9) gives 1.55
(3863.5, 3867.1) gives 0.983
